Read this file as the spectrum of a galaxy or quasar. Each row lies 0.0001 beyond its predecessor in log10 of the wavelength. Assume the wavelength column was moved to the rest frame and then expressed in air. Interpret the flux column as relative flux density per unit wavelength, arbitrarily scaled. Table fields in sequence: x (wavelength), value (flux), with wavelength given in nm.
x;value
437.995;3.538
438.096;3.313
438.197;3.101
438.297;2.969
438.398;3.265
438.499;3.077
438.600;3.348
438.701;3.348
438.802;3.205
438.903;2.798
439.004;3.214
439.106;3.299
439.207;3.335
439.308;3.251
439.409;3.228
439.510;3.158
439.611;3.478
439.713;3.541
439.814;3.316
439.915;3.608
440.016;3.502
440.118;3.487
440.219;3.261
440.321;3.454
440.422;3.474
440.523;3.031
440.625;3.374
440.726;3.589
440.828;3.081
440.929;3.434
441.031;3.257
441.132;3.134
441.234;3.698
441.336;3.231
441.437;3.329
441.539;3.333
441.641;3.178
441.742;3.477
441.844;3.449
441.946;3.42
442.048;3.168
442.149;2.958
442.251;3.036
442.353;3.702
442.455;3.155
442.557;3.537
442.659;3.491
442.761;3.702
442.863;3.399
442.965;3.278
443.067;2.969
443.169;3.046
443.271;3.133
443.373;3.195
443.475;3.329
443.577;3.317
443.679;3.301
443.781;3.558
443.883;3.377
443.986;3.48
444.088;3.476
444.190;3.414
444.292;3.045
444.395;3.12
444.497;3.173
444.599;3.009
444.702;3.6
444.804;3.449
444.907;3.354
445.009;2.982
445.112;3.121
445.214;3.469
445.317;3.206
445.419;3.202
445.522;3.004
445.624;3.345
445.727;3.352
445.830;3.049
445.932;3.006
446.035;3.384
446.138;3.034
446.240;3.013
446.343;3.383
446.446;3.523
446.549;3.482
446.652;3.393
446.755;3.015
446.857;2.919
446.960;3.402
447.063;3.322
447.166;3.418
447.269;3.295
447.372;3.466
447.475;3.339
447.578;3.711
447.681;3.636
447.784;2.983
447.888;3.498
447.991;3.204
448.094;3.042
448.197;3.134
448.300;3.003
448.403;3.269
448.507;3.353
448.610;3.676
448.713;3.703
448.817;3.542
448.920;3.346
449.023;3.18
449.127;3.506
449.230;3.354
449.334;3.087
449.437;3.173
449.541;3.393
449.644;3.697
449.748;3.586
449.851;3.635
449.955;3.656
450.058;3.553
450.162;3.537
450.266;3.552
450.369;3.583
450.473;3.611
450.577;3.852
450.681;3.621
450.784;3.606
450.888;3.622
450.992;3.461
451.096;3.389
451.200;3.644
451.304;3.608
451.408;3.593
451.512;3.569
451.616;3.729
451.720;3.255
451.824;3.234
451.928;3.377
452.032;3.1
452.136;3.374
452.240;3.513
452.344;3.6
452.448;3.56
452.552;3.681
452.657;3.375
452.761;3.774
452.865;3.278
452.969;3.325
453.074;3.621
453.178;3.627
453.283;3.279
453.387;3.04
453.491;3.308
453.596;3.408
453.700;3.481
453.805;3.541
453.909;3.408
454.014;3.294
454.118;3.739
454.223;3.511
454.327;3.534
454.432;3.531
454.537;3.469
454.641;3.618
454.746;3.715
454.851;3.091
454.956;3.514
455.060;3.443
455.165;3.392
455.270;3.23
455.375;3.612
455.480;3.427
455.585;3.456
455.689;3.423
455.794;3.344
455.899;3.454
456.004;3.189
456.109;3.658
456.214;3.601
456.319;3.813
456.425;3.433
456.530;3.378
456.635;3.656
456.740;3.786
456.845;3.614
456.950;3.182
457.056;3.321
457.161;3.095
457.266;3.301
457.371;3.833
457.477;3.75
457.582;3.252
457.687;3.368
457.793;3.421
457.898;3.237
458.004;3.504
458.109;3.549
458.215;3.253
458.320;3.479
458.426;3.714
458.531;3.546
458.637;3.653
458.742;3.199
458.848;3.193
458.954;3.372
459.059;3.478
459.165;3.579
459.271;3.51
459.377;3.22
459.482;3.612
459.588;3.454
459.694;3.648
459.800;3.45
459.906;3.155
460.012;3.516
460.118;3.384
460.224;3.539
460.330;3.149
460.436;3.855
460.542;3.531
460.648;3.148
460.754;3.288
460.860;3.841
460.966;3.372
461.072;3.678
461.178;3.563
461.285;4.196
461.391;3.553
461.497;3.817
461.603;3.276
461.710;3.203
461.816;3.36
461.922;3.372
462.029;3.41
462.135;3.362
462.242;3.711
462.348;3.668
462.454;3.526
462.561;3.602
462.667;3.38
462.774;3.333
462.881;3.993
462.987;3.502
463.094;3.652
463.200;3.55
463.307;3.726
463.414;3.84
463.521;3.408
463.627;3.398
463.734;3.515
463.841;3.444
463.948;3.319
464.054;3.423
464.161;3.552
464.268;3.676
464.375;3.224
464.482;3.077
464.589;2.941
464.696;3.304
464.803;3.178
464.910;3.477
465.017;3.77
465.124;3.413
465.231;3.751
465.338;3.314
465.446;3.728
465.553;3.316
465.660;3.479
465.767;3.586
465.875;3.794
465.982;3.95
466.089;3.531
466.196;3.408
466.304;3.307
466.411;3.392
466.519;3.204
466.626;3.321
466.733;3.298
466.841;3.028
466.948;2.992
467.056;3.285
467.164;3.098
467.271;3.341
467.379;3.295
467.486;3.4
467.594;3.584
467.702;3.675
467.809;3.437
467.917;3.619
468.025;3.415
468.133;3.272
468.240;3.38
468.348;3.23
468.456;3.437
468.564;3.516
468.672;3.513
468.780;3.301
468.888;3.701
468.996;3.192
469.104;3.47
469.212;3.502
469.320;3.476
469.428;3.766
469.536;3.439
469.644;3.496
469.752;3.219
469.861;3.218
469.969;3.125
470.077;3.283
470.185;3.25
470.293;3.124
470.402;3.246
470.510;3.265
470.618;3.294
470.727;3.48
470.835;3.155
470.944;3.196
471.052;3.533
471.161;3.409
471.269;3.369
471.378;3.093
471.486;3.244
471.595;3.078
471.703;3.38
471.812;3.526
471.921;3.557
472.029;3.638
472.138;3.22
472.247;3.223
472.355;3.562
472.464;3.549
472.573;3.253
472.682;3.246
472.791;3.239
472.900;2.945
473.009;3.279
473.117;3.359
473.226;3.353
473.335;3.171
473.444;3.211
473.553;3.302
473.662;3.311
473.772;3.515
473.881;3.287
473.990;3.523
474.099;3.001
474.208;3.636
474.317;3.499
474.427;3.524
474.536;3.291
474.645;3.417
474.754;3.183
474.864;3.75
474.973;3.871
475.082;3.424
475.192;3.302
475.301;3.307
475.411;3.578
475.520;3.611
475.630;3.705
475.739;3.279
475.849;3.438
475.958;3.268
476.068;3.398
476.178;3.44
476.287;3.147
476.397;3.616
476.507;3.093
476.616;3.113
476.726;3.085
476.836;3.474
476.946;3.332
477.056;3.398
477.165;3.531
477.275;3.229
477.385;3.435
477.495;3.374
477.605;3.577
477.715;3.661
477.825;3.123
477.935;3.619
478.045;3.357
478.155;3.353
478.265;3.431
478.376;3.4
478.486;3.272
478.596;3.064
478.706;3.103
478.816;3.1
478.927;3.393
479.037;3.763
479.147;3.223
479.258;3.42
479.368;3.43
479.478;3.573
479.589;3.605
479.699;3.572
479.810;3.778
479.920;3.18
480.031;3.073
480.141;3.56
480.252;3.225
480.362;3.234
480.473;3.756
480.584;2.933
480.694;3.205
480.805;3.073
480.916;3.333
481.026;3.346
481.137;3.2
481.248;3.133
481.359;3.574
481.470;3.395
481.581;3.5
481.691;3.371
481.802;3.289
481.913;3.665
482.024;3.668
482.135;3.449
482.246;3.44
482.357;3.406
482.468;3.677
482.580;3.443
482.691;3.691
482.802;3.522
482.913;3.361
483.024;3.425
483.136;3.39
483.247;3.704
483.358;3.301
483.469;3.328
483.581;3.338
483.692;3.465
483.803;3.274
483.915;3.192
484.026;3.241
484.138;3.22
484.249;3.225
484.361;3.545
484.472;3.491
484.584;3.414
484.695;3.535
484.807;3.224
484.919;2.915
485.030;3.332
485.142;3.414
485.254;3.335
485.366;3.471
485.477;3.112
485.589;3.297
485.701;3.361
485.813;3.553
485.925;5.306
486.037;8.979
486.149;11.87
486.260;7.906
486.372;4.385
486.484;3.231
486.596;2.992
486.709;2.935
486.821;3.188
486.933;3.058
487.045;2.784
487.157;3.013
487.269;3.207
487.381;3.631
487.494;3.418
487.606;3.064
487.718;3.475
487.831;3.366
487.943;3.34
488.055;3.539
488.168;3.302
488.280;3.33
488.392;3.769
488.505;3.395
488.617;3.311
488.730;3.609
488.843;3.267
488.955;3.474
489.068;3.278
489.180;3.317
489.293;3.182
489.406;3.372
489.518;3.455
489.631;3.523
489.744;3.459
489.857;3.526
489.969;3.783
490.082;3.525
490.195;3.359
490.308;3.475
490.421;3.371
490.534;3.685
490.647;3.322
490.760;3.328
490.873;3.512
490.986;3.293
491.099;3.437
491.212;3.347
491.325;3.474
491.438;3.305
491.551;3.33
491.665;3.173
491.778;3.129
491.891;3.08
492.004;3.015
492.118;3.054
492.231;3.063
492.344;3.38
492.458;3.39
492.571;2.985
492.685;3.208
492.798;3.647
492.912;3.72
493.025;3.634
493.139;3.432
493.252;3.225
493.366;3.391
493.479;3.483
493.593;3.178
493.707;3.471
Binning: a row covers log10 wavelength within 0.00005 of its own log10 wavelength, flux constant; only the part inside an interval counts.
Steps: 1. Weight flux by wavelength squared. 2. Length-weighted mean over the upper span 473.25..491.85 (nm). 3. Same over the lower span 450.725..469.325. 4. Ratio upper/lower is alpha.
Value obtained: 1.1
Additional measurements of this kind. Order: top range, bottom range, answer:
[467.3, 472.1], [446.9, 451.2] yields 1.07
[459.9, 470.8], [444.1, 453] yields 1.09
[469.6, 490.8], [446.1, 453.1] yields 1.16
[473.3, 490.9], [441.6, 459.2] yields 1.18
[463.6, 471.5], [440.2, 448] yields 1.14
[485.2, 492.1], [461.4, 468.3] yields 1.18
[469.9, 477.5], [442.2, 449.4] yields 1.15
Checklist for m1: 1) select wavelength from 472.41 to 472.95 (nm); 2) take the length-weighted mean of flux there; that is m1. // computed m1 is 3.24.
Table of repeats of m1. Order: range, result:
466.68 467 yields 3.11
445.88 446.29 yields 3.12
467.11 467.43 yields 3.24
